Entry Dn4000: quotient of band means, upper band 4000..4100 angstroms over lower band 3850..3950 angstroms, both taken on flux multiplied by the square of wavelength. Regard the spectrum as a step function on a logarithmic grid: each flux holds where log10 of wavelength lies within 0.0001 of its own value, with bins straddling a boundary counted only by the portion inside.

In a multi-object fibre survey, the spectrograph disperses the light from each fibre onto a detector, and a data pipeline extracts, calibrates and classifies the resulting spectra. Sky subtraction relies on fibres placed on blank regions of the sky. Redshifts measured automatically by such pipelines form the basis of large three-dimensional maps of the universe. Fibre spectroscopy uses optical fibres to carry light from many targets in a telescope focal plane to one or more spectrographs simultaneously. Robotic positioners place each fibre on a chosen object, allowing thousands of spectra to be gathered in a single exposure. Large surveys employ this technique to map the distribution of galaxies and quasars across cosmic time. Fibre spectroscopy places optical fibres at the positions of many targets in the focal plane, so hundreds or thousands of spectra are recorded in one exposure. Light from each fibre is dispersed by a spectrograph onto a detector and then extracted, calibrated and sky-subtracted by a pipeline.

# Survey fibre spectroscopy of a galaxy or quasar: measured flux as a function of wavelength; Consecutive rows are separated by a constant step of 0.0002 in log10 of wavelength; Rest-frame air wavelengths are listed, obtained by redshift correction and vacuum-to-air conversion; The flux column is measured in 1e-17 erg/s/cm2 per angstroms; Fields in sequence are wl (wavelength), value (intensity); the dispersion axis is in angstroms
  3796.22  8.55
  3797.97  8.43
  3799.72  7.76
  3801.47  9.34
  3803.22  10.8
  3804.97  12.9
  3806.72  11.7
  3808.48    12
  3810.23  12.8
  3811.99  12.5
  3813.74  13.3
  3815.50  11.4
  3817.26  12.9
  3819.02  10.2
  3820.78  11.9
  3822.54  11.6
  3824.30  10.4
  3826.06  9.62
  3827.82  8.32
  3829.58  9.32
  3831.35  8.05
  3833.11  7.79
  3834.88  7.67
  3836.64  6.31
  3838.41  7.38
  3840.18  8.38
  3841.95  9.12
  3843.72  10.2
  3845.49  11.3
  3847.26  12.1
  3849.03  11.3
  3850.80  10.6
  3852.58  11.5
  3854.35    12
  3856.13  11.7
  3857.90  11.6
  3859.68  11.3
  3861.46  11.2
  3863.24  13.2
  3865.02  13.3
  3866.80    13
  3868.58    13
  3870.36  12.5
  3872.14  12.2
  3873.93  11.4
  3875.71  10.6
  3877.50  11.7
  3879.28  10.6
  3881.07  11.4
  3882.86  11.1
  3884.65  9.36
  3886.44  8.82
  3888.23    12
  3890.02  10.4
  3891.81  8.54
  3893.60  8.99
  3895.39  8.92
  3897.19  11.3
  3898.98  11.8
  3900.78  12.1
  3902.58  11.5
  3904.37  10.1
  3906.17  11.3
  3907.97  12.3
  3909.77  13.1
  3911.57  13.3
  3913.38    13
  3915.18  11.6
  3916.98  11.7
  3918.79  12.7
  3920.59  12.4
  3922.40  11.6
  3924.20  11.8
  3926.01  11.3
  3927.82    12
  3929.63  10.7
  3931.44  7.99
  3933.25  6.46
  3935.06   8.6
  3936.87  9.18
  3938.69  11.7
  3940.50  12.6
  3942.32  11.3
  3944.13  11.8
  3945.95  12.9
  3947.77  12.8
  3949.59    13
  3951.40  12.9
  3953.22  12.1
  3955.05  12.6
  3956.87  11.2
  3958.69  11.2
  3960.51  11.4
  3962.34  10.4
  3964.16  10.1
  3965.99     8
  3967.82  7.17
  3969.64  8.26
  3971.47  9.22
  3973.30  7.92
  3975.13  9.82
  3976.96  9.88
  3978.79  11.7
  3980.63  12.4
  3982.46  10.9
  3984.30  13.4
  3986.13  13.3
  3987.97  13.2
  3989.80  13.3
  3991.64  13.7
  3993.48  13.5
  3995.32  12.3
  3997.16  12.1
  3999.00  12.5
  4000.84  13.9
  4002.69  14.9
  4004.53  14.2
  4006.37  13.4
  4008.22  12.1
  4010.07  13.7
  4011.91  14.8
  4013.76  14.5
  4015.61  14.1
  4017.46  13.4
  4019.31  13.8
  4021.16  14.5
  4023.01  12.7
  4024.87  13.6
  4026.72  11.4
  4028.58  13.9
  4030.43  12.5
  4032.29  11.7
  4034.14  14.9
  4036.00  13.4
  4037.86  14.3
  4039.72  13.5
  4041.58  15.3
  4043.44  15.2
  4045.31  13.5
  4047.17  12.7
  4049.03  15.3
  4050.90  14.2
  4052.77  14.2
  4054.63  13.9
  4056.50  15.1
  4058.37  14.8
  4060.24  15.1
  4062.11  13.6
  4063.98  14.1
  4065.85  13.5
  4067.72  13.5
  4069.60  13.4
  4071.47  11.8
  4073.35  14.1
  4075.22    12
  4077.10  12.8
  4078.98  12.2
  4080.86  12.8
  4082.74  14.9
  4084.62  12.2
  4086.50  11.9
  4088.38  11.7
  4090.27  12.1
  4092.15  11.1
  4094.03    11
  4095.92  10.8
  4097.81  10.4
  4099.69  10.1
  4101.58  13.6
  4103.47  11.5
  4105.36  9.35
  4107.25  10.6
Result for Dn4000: 1.27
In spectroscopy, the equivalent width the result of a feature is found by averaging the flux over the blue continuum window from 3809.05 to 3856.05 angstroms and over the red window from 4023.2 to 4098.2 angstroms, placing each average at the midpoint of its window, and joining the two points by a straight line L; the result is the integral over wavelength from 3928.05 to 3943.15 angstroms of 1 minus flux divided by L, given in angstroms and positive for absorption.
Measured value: 2.25 angstroms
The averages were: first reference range 10.3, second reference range 13.2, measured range 9.91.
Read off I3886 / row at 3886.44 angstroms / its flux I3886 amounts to 8.82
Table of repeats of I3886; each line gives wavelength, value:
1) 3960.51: 11.4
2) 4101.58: 13.6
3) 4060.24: 15.1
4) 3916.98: 11.7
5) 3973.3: 7.92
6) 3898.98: 11.8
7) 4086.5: 11.9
